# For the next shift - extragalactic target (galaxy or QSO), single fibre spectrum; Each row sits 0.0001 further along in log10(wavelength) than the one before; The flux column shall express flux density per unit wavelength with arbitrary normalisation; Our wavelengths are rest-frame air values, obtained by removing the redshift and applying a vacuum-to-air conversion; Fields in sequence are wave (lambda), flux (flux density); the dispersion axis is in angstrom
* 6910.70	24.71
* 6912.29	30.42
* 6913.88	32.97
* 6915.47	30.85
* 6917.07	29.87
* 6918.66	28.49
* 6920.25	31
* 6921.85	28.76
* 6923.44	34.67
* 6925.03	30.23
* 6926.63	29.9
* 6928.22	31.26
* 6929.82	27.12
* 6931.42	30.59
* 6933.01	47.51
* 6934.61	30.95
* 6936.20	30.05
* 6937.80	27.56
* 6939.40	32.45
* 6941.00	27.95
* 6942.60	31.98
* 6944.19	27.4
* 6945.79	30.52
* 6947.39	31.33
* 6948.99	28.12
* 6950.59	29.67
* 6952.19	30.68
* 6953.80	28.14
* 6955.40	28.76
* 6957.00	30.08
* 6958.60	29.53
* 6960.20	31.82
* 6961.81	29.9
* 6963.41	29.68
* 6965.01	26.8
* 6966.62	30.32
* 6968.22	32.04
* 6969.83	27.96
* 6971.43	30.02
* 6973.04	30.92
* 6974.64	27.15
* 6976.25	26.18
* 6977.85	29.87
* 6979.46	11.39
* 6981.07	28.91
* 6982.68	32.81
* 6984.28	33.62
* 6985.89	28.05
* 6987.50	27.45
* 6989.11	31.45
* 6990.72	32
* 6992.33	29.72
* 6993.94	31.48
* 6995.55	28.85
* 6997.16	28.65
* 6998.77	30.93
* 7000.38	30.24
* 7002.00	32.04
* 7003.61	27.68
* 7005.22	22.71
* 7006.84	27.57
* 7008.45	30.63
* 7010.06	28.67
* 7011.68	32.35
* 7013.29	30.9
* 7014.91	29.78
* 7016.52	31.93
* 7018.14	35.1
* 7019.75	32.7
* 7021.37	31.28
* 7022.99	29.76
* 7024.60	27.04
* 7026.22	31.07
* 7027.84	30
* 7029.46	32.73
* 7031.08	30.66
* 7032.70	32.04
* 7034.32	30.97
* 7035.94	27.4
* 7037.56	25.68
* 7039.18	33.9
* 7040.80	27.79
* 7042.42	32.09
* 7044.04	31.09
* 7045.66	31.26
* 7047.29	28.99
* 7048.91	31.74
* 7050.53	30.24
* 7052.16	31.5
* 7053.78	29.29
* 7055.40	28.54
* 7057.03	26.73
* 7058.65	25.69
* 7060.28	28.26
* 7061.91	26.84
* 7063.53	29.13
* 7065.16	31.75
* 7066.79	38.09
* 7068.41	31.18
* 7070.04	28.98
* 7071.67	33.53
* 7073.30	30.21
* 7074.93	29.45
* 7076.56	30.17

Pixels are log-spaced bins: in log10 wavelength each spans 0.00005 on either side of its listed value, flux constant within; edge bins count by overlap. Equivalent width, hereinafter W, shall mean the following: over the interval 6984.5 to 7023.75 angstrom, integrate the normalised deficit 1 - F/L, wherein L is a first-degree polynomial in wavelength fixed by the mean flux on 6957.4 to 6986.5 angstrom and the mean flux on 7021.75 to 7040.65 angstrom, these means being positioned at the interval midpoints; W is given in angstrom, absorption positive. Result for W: -0.90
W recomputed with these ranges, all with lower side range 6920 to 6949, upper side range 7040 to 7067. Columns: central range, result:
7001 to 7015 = 0.5 angstrom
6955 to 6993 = 2.0 angstrom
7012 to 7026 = -0.4 angstrom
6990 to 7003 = 0.0 angstrom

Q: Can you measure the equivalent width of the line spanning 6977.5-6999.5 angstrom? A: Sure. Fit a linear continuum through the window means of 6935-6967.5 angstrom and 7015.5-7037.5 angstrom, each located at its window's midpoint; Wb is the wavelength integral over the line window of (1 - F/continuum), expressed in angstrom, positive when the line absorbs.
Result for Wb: 0.9 angstrom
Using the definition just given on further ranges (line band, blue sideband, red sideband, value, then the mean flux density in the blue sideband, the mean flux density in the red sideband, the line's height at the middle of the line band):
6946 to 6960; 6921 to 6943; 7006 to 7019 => 0.7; 31.5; 30.9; 31.3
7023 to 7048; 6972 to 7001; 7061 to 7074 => 0.1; 28.9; 31.2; 30.3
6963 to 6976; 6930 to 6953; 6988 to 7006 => 0.5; 31.1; 29.6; 30.3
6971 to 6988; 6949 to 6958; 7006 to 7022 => 1.3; 29.3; 31.1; 30.1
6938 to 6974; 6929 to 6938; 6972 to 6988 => 0.5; 32.6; 27.7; 30.2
